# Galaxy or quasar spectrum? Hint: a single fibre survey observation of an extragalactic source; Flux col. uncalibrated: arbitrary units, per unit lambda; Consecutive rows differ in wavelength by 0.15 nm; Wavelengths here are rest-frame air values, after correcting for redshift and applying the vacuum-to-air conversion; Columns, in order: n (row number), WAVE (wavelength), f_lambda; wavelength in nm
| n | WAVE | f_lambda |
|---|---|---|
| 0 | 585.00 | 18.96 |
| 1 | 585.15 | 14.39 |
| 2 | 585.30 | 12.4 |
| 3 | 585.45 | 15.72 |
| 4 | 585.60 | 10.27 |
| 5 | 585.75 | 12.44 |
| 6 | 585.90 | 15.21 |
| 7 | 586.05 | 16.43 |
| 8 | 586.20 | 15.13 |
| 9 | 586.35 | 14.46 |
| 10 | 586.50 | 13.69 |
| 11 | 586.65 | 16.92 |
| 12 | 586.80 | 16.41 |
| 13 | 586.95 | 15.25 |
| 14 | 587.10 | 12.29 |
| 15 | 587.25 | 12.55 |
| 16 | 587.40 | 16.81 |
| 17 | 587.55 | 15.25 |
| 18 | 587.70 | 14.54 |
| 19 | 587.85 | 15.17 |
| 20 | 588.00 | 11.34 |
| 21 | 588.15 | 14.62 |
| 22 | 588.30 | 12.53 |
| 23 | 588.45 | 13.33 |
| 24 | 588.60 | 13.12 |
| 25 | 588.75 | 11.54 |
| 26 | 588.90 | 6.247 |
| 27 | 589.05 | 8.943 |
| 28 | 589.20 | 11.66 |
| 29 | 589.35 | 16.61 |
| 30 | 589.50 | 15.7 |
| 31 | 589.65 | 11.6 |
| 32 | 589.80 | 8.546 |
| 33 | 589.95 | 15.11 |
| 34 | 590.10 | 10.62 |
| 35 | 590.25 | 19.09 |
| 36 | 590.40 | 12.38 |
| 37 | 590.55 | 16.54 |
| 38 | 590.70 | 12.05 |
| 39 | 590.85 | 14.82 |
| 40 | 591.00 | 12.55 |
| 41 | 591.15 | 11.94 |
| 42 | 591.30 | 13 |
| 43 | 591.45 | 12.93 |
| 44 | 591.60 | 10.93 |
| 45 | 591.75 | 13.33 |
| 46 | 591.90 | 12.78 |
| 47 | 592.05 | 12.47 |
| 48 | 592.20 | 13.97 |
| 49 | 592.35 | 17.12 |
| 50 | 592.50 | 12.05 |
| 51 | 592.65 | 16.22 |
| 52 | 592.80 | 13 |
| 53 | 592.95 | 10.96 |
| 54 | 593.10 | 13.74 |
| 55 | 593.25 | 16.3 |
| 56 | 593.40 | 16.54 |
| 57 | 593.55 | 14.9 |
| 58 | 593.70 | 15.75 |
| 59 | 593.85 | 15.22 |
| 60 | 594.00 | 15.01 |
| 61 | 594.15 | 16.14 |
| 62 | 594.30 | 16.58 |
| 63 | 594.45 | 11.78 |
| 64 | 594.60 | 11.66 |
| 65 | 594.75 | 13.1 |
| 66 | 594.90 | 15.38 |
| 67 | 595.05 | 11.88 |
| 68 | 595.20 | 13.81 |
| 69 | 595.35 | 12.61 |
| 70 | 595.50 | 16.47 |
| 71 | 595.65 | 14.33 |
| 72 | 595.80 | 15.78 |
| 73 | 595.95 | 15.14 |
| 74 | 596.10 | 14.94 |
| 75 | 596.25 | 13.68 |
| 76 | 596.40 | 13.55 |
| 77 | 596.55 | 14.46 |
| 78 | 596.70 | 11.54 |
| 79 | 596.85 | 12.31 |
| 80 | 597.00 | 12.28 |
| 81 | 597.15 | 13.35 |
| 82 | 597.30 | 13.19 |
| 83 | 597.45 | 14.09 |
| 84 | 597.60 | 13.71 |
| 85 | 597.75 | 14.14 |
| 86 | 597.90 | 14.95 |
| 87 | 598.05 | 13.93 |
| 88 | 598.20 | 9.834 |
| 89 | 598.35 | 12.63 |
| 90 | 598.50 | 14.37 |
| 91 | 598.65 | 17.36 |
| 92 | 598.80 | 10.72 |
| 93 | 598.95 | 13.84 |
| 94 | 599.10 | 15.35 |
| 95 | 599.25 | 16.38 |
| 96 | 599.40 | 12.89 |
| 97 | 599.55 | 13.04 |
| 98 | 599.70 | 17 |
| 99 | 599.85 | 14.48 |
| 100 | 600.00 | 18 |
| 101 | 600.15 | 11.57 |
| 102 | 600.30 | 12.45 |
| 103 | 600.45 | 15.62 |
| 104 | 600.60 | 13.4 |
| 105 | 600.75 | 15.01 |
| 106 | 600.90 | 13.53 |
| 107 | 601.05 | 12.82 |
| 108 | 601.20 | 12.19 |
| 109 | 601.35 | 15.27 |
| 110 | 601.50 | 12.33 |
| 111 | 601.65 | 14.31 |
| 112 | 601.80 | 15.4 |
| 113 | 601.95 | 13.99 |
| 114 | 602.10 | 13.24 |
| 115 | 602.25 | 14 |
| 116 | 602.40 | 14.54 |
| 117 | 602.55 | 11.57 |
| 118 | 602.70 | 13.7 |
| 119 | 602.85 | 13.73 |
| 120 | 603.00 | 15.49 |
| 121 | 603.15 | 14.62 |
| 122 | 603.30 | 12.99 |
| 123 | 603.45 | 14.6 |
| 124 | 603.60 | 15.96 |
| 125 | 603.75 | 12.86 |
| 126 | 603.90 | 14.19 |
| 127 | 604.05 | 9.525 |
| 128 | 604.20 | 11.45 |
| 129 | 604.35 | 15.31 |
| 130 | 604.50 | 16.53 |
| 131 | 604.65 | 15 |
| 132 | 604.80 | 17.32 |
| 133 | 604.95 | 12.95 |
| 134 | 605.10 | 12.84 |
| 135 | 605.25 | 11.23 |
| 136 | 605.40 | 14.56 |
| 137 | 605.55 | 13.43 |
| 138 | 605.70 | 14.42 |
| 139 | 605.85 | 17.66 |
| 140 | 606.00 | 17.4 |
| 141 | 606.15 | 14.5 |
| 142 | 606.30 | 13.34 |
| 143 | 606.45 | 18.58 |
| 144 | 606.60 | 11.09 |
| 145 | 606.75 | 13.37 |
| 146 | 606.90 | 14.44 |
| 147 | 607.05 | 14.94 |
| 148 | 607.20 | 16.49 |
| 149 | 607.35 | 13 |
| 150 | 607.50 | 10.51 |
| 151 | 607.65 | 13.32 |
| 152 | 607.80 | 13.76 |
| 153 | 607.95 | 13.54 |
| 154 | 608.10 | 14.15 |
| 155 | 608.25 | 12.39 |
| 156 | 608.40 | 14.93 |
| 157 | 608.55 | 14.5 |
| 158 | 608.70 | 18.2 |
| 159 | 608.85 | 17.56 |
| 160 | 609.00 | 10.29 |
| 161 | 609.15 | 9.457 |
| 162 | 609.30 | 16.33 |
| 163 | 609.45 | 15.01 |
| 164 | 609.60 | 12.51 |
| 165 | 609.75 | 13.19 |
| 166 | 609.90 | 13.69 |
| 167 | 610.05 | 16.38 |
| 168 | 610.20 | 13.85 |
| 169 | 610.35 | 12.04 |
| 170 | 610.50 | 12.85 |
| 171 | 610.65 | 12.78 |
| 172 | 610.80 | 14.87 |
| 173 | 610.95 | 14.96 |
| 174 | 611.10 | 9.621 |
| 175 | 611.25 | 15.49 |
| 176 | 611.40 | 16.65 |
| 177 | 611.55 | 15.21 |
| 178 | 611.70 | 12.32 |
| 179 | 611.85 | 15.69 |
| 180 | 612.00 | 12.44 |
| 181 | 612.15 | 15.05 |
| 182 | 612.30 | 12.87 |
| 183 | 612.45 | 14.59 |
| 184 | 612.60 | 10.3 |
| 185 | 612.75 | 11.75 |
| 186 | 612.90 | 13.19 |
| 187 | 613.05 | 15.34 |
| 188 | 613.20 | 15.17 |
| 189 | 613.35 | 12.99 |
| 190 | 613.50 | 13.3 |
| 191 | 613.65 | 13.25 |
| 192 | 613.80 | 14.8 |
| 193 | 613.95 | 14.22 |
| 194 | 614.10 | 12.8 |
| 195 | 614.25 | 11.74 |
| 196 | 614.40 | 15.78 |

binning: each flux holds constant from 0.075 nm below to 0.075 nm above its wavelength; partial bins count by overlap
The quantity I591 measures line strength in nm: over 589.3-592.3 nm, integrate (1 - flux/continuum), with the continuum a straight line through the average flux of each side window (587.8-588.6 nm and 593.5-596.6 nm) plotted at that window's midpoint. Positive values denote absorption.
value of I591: 0.08 nm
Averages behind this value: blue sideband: 13.3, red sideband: 14.4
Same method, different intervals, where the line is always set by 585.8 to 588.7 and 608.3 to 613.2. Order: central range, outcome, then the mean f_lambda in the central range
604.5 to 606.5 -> -0.125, 14.9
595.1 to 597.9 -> 0.069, 13.9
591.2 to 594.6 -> 0.059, 14.1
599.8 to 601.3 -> 0.022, 13.9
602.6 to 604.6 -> 0.021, 13.9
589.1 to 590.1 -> 0.103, 12.9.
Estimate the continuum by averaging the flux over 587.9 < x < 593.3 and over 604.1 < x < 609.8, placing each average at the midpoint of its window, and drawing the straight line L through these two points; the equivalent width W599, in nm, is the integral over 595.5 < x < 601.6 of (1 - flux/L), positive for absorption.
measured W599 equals -0.15 nm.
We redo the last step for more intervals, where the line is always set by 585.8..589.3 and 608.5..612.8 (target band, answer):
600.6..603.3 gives -0.02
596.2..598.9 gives 0.07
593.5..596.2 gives -0.15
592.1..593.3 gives -0.04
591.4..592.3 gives 0.05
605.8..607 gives -0.11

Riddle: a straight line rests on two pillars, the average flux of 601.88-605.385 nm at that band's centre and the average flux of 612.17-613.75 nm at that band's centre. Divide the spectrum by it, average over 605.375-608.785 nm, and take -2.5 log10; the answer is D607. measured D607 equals -0.06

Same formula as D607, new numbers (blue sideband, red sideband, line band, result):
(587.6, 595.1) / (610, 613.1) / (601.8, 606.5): -0.049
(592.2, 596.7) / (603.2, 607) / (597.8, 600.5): 0.014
